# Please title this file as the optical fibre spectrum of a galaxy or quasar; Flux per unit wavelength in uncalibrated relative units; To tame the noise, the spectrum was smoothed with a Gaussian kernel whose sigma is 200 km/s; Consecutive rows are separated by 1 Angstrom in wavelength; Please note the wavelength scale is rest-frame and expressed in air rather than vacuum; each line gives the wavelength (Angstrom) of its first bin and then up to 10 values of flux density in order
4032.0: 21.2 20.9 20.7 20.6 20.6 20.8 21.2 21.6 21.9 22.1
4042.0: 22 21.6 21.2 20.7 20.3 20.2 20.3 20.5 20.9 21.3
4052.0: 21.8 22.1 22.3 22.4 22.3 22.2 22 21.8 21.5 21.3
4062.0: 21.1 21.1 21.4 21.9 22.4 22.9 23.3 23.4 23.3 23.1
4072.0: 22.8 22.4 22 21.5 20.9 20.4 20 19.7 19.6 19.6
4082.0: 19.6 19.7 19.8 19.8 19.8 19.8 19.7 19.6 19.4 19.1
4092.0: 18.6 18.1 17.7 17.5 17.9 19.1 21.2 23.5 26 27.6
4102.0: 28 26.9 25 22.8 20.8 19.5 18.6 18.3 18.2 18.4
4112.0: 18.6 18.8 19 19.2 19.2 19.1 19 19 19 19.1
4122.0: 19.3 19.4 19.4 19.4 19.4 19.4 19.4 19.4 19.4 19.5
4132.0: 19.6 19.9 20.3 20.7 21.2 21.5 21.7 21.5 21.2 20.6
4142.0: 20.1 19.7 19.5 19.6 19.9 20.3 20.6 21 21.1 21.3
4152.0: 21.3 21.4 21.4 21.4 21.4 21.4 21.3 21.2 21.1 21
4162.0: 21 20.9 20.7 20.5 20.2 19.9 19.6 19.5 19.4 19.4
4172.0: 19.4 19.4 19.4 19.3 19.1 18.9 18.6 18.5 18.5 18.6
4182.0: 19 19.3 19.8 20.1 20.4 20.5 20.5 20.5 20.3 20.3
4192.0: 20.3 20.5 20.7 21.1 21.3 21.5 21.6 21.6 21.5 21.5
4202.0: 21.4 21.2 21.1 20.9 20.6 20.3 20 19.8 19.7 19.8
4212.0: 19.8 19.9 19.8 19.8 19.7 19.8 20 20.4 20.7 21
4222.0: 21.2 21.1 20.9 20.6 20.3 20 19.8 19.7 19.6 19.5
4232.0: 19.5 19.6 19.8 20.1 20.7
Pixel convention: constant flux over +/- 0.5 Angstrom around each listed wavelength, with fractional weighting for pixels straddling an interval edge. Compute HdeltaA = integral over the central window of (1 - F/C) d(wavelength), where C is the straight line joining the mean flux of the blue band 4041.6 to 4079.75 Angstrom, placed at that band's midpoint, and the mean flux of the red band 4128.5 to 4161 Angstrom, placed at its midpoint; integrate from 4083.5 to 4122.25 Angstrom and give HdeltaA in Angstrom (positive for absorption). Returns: 1.63 Angstrom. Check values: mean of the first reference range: 21.6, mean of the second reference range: 20.7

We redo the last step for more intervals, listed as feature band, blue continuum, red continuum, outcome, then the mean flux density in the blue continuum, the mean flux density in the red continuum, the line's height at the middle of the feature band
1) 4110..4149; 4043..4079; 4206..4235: 2.30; 21.7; 20.1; 21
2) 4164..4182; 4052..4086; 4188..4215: 1.28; 21.5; 20.6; 20.8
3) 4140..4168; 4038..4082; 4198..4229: 0.22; 21.5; 20.5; 20.9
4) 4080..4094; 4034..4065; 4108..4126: 0.46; 21.4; 19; 20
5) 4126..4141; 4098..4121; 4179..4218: 0.40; 21.1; 20.3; 20.9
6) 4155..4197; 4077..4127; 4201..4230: 0.33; 20.1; 20.3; 20.3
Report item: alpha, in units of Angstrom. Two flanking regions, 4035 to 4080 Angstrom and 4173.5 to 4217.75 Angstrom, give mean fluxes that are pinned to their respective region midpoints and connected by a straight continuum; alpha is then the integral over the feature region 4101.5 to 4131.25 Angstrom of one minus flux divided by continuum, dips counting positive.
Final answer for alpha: 1.35 Angstrom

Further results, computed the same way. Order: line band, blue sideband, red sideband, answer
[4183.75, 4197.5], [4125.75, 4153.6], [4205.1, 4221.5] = -0.3 Angstrom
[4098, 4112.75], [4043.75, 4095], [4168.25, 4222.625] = -1.1 Angstrom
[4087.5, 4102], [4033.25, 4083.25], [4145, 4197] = 0.3 Angstrom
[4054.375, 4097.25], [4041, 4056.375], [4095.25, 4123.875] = 0.6 Angstrom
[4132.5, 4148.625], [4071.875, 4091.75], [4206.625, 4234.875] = -0.3 Angstrom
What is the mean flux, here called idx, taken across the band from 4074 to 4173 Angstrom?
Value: 20.3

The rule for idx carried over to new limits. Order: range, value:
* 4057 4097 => 20.7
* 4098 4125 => 20.8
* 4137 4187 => 20.2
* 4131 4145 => 20.5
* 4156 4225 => 20.3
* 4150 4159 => 21.3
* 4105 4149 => 19.7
